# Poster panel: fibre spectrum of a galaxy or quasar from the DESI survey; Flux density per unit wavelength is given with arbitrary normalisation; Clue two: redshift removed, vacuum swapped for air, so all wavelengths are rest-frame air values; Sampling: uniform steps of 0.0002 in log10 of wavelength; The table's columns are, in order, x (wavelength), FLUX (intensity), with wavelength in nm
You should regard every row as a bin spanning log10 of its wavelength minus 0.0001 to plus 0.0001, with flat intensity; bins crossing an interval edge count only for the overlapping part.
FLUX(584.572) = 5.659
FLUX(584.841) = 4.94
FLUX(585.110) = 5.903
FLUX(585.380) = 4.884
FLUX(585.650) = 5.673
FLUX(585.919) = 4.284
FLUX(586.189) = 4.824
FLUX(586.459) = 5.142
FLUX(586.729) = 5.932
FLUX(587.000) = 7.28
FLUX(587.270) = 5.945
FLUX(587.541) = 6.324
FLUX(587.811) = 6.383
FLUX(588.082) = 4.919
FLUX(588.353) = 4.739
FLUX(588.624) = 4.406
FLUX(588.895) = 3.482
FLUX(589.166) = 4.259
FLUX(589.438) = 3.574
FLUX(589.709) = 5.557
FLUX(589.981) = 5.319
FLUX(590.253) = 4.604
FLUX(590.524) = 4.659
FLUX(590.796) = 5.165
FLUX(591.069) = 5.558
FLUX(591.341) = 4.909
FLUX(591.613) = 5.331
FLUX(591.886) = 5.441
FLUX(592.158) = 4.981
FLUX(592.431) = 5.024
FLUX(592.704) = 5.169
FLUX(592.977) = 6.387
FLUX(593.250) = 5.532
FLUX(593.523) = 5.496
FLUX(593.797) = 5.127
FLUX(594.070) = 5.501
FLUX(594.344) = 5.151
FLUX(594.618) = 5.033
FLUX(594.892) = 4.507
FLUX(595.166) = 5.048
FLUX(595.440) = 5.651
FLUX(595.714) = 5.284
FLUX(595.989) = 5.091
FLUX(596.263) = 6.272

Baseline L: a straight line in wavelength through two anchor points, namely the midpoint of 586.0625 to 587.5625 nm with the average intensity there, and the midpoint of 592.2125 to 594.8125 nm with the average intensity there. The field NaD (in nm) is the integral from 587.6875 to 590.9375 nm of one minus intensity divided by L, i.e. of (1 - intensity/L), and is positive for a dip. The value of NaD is 0.53 nm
